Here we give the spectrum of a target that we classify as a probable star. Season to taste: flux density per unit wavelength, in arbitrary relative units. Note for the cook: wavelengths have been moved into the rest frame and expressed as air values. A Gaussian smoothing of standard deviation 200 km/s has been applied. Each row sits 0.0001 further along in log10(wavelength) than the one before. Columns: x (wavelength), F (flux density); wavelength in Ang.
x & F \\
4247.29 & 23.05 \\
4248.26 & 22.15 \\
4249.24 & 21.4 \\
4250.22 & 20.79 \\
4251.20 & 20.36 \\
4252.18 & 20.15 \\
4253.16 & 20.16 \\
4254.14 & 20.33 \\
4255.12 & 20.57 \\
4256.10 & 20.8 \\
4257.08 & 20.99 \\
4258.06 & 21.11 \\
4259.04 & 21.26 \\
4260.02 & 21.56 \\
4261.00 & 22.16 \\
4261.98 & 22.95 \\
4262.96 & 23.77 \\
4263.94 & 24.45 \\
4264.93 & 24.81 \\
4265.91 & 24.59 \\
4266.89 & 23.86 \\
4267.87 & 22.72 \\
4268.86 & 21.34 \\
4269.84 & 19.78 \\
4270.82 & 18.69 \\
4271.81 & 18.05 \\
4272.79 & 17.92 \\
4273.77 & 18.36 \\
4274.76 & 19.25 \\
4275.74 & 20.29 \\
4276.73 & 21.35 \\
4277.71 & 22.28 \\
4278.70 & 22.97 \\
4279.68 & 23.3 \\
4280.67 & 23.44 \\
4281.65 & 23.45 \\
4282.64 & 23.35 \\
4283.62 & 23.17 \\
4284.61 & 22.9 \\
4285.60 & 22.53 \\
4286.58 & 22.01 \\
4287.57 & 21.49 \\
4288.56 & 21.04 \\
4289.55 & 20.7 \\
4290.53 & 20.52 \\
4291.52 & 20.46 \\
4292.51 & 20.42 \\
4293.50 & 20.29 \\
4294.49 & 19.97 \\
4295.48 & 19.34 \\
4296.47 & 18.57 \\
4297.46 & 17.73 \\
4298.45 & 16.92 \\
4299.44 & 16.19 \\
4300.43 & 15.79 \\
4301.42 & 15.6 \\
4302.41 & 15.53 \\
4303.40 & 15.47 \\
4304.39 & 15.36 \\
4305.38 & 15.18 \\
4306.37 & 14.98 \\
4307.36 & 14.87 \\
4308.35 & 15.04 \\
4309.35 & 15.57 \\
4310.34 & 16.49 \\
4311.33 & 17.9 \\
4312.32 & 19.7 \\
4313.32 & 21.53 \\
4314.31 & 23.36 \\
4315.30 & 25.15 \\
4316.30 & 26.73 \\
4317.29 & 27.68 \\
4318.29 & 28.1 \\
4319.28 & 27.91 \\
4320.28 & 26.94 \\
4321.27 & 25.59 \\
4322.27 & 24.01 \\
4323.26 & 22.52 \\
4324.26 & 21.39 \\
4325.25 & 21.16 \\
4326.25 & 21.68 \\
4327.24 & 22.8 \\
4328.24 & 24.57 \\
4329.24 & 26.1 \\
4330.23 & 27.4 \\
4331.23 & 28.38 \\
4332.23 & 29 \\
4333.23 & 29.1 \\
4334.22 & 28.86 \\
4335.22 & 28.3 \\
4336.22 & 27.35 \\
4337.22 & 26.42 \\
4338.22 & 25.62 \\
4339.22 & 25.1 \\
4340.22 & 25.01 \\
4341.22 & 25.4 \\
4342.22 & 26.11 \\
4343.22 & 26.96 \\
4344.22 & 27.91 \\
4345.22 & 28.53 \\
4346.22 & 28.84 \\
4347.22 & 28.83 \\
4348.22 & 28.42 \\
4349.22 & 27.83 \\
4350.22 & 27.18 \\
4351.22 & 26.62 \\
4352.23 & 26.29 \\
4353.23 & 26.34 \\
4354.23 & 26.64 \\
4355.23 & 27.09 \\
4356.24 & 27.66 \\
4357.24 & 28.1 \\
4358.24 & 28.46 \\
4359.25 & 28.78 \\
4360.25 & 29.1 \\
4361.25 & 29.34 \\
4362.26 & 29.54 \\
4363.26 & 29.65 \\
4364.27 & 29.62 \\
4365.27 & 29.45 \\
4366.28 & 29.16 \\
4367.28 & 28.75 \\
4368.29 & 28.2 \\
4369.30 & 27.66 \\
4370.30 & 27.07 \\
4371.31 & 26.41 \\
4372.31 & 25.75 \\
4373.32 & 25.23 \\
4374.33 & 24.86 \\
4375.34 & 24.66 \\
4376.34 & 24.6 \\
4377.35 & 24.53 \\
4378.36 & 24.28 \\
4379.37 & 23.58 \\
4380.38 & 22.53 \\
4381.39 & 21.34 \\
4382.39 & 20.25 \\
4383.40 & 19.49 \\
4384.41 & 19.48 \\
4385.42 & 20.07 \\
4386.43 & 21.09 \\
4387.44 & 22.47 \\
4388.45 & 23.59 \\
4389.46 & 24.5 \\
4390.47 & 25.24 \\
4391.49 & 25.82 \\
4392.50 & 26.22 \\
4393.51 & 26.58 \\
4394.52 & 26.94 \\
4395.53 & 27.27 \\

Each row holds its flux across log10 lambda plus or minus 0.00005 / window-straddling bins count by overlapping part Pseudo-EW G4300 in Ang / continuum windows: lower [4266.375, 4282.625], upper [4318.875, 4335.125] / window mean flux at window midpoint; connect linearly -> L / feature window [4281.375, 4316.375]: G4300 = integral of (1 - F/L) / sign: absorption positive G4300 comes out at 5.9 Ang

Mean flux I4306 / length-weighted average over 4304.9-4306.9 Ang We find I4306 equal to 15.1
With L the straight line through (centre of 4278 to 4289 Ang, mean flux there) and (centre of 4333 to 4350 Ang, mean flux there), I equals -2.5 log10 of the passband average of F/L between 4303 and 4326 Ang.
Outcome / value 0.20 mag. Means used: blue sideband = 22.7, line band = 21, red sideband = 27.3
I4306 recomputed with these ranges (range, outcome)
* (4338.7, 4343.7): 25.7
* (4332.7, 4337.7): 28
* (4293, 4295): 20.1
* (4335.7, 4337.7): 26.9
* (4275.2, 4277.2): 20.8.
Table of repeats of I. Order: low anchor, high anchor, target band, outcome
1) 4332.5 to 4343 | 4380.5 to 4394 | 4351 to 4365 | -0.123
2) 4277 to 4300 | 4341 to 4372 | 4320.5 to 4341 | -0.009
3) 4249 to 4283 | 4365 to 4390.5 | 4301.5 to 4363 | -0.063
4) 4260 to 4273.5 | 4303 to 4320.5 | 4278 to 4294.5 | -0.036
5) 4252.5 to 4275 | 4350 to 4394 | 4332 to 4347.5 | -0.121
